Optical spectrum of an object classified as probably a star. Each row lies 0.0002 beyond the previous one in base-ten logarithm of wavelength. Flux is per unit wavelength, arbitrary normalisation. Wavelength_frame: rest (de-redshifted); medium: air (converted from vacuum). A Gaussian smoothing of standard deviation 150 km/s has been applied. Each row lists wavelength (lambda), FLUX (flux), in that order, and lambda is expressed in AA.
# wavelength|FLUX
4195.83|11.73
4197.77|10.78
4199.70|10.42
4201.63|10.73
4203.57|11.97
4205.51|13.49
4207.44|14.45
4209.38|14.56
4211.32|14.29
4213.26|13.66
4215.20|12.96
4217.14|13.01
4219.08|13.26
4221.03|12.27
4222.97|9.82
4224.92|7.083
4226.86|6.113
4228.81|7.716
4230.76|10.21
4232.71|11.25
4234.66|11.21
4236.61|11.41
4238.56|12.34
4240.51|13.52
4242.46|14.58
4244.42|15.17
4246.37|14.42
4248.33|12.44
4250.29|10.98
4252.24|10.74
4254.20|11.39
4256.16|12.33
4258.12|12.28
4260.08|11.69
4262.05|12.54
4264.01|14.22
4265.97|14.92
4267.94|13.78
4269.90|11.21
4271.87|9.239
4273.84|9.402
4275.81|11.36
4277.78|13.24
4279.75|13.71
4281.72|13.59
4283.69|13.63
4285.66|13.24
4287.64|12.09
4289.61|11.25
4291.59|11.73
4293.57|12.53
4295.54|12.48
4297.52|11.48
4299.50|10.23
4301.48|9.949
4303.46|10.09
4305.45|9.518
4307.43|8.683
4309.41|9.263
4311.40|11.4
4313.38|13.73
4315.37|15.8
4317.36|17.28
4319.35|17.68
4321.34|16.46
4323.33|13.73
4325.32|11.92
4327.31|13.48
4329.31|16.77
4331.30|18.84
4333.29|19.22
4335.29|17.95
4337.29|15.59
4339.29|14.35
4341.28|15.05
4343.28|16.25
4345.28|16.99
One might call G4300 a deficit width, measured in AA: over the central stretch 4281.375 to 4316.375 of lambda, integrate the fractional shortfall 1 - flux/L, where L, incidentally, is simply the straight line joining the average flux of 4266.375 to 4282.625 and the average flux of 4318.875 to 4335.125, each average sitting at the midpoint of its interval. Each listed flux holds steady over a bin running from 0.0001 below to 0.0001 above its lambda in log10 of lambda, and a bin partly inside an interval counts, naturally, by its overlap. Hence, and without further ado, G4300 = 5.5 AA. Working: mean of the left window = 12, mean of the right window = 16.1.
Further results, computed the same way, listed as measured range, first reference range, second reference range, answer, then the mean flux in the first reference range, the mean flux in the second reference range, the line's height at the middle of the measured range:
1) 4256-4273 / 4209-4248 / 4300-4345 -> 0.5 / 11.9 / 14.2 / 12.8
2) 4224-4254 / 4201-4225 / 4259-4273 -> 3.0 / 12.6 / 12.5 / 12.6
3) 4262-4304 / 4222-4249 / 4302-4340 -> 2.5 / 11.2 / 14.3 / 12.9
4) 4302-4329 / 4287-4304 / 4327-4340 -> 2.4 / 11.3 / 16.8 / 14.2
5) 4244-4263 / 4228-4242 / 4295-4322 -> -1.3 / 11.3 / 12.4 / 11.5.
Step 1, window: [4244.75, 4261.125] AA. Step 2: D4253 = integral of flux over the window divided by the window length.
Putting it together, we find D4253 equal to 12.2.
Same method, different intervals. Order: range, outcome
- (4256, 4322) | 12.4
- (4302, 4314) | 10.3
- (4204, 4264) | 12.1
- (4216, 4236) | 10.2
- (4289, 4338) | 13.5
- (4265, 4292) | 12.3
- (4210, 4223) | 13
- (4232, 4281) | 12.4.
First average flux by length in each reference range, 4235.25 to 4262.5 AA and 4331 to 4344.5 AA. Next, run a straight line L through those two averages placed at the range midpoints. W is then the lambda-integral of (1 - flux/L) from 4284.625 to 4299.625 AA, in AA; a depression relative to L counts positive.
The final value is 2.6 AA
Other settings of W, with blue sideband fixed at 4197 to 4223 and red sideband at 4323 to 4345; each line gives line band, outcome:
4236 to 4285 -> 4.81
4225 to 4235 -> 3.19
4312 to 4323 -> -0.32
